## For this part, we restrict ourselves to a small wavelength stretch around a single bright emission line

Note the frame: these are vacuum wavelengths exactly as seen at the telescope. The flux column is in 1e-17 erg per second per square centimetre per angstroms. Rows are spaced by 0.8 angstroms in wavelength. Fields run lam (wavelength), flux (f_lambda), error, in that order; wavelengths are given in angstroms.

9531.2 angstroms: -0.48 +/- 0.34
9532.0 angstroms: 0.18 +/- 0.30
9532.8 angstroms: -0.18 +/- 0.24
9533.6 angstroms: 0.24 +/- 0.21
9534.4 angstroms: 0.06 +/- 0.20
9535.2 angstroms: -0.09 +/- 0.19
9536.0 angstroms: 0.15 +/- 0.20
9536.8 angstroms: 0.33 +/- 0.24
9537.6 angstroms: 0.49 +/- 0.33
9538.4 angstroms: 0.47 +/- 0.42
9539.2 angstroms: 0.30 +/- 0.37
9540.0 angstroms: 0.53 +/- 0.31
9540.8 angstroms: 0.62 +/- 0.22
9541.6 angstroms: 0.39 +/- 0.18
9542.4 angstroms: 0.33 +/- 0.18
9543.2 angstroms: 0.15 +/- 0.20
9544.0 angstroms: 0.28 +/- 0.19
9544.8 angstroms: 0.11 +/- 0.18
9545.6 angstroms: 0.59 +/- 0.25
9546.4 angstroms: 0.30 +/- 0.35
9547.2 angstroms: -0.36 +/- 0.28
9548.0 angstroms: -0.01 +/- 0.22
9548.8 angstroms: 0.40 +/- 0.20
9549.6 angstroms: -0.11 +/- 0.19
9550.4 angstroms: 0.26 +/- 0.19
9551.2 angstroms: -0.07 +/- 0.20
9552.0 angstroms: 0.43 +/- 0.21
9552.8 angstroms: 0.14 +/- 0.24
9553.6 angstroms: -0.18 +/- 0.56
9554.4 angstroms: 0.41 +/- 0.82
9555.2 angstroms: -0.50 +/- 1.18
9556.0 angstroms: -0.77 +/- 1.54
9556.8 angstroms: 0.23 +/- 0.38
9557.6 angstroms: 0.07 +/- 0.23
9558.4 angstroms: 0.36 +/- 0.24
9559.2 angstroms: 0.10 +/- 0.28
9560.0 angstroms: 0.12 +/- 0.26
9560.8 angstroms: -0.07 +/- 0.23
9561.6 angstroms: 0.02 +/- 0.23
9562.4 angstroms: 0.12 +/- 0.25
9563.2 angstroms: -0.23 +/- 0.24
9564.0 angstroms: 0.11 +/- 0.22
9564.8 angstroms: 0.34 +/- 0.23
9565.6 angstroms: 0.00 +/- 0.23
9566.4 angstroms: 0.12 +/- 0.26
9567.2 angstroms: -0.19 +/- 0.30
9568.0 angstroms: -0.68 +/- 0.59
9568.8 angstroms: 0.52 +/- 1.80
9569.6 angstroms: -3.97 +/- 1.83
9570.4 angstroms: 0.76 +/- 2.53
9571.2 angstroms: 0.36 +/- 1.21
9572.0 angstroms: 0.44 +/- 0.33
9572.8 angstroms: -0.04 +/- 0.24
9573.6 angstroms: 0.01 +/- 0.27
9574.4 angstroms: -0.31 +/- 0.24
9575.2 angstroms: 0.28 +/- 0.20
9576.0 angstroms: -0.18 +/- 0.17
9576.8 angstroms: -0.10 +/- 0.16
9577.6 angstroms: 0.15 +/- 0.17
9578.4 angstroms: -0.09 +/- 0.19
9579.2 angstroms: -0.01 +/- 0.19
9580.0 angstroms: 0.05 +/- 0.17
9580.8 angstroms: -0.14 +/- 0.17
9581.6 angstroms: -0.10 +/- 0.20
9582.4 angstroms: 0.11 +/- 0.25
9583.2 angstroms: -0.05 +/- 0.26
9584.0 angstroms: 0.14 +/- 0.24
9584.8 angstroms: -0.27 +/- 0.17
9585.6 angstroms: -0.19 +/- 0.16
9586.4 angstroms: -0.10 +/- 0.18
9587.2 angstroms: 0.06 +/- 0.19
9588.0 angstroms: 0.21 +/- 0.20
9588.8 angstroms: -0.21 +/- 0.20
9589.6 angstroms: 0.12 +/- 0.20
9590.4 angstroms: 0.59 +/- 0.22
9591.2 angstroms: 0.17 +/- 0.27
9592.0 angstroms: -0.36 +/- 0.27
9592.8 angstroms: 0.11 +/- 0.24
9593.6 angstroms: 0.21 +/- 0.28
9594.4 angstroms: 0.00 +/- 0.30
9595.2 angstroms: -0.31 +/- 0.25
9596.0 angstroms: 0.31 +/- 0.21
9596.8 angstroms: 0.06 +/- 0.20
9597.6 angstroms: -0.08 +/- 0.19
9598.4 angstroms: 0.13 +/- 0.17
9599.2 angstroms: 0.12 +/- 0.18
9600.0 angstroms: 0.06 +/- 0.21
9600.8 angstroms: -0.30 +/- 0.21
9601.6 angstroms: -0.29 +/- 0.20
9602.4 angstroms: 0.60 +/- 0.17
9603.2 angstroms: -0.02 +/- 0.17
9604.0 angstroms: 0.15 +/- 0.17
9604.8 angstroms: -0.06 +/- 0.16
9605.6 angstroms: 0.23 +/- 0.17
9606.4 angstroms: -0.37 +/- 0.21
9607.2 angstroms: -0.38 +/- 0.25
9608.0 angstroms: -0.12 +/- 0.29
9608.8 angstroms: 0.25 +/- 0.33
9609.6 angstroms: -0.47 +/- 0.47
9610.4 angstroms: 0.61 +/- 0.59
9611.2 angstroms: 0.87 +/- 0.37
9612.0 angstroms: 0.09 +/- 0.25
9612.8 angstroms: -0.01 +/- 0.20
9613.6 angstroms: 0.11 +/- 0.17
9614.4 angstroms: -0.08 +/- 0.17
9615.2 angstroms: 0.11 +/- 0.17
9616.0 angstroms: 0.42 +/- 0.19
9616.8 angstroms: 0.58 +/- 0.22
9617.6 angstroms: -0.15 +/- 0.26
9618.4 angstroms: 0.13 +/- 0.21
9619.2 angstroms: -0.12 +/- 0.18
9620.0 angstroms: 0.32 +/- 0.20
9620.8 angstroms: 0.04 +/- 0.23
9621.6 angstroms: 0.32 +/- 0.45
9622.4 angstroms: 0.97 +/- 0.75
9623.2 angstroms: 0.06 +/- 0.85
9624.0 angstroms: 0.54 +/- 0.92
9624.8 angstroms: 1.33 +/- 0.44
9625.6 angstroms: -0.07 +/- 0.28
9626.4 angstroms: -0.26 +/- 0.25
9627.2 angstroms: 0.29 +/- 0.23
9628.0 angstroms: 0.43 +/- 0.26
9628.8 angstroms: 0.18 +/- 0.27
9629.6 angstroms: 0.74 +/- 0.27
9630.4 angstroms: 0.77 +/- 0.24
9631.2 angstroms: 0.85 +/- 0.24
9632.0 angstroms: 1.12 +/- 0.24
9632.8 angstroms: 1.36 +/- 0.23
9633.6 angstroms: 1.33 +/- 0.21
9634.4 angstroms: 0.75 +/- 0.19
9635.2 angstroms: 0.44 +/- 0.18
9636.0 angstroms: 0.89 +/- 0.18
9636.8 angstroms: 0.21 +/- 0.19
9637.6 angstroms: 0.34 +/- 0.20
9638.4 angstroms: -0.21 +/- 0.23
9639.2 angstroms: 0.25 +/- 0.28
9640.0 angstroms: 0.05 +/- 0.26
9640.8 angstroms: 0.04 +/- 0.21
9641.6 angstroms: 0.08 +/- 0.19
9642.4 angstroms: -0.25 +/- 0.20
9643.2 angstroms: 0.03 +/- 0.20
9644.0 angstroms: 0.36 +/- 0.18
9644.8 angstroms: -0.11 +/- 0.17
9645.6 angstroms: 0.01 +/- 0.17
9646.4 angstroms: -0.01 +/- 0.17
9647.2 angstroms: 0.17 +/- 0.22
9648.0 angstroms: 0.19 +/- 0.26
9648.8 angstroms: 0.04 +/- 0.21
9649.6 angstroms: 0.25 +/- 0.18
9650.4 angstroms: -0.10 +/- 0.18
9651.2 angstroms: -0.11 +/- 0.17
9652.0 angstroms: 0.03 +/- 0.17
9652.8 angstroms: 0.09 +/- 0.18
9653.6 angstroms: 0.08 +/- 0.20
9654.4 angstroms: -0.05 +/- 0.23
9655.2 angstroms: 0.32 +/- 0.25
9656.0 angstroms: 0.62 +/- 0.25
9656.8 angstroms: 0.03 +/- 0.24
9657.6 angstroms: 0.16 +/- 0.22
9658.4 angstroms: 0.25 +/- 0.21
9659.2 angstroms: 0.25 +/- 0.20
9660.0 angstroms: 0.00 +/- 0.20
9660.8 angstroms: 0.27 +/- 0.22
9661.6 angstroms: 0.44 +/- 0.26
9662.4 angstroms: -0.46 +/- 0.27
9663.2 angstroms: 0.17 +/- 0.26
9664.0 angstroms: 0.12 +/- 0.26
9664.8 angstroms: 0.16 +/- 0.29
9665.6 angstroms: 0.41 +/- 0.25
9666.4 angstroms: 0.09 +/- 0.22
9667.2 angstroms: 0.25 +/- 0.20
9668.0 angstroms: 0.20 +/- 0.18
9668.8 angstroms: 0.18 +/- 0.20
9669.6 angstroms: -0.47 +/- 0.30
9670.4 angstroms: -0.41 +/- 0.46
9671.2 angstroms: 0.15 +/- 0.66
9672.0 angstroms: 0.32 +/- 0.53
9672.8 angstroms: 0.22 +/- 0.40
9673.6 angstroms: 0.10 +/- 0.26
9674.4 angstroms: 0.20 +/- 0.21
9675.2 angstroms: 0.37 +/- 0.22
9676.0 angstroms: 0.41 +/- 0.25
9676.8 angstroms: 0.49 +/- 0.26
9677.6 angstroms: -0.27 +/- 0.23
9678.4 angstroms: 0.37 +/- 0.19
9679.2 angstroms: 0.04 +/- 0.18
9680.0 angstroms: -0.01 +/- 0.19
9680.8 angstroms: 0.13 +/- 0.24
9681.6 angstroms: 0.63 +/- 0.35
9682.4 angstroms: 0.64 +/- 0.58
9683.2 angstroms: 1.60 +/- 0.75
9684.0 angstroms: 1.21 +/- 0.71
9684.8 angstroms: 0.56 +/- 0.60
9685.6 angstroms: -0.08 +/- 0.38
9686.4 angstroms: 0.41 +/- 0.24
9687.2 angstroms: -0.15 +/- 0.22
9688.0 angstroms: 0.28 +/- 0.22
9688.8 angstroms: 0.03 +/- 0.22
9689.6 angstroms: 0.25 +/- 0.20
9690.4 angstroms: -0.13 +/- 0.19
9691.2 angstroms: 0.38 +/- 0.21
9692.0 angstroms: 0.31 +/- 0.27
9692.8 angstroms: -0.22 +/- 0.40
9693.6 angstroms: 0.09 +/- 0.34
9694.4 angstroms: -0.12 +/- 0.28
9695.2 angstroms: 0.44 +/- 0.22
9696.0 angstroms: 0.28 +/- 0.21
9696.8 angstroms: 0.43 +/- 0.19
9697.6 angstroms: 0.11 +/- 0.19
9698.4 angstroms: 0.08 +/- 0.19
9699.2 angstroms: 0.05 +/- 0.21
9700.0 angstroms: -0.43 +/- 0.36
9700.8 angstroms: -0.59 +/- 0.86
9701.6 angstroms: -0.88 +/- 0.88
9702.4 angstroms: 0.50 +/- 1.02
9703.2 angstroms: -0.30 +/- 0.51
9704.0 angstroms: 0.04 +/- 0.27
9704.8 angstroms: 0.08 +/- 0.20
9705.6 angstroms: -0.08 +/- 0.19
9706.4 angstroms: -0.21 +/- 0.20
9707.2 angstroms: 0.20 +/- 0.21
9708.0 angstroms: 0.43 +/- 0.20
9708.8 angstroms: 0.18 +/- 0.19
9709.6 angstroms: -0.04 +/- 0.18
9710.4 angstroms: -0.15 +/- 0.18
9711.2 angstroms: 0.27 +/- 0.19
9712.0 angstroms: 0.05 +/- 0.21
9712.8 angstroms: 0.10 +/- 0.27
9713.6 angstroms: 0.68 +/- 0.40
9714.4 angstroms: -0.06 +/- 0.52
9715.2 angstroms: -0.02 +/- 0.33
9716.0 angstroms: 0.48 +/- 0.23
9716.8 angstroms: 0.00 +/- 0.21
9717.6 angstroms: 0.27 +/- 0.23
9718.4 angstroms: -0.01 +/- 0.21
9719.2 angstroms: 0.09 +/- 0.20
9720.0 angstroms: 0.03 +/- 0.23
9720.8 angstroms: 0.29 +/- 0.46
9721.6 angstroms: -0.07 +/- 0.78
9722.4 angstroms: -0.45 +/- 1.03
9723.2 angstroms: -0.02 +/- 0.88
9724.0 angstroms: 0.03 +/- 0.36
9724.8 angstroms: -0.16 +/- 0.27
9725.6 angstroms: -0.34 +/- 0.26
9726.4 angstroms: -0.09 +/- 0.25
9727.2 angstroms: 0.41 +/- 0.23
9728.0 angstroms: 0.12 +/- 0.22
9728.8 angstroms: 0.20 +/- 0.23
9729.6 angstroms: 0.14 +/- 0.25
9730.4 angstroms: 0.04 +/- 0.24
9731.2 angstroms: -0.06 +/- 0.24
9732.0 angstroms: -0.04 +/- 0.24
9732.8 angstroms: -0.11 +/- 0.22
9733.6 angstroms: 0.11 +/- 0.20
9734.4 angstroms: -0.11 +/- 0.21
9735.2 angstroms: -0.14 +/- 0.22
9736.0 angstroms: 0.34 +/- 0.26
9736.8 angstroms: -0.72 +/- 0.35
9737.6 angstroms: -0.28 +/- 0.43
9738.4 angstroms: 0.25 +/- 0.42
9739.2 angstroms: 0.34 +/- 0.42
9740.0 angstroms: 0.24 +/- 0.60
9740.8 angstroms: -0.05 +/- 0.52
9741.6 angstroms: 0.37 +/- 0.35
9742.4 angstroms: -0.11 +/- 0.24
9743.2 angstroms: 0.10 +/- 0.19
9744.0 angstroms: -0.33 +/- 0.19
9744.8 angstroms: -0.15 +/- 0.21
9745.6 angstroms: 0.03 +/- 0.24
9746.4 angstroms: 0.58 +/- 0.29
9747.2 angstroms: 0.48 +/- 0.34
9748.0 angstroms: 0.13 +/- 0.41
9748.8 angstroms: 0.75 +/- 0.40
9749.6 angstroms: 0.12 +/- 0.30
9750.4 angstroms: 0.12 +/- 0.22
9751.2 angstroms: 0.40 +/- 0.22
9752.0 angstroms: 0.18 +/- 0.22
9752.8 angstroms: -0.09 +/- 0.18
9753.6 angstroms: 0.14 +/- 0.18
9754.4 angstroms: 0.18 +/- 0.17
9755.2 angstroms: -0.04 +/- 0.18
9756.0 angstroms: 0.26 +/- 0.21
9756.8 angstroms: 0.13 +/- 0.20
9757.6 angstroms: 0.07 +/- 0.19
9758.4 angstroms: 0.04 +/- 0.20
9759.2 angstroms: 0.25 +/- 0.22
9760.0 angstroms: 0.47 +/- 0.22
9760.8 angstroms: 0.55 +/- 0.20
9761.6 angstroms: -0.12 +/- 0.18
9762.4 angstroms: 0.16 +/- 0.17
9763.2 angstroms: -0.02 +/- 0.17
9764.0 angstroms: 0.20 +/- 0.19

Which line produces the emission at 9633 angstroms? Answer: [O III] 5007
